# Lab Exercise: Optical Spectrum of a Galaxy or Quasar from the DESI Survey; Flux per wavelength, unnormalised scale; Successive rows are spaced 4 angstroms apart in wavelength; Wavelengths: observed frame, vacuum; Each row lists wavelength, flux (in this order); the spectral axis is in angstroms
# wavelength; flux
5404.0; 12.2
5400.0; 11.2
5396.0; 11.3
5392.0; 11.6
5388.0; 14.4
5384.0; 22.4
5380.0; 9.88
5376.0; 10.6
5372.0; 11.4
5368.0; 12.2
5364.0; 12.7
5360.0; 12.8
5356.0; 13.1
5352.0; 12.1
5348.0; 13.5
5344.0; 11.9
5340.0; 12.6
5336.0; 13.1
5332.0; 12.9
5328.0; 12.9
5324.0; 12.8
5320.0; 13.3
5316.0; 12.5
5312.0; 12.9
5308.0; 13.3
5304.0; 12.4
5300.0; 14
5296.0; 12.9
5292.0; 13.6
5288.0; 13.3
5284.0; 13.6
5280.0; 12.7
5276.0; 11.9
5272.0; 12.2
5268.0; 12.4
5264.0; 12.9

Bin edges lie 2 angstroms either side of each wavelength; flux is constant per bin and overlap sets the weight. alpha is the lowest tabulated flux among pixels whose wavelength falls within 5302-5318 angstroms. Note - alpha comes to 12.4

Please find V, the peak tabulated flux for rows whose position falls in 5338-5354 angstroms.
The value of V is 13.5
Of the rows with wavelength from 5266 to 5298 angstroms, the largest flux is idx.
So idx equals 13.6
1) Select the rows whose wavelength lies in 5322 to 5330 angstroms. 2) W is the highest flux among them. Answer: 12.9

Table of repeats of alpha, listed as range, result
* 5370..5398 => 9.88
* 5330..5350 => 11.9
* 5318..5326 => 12.8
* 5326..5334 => 12.9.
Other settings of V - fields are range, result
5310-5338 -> 13.3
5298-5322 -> 14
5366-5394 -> 22.4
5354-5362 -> 13.1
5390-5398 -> 11.6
